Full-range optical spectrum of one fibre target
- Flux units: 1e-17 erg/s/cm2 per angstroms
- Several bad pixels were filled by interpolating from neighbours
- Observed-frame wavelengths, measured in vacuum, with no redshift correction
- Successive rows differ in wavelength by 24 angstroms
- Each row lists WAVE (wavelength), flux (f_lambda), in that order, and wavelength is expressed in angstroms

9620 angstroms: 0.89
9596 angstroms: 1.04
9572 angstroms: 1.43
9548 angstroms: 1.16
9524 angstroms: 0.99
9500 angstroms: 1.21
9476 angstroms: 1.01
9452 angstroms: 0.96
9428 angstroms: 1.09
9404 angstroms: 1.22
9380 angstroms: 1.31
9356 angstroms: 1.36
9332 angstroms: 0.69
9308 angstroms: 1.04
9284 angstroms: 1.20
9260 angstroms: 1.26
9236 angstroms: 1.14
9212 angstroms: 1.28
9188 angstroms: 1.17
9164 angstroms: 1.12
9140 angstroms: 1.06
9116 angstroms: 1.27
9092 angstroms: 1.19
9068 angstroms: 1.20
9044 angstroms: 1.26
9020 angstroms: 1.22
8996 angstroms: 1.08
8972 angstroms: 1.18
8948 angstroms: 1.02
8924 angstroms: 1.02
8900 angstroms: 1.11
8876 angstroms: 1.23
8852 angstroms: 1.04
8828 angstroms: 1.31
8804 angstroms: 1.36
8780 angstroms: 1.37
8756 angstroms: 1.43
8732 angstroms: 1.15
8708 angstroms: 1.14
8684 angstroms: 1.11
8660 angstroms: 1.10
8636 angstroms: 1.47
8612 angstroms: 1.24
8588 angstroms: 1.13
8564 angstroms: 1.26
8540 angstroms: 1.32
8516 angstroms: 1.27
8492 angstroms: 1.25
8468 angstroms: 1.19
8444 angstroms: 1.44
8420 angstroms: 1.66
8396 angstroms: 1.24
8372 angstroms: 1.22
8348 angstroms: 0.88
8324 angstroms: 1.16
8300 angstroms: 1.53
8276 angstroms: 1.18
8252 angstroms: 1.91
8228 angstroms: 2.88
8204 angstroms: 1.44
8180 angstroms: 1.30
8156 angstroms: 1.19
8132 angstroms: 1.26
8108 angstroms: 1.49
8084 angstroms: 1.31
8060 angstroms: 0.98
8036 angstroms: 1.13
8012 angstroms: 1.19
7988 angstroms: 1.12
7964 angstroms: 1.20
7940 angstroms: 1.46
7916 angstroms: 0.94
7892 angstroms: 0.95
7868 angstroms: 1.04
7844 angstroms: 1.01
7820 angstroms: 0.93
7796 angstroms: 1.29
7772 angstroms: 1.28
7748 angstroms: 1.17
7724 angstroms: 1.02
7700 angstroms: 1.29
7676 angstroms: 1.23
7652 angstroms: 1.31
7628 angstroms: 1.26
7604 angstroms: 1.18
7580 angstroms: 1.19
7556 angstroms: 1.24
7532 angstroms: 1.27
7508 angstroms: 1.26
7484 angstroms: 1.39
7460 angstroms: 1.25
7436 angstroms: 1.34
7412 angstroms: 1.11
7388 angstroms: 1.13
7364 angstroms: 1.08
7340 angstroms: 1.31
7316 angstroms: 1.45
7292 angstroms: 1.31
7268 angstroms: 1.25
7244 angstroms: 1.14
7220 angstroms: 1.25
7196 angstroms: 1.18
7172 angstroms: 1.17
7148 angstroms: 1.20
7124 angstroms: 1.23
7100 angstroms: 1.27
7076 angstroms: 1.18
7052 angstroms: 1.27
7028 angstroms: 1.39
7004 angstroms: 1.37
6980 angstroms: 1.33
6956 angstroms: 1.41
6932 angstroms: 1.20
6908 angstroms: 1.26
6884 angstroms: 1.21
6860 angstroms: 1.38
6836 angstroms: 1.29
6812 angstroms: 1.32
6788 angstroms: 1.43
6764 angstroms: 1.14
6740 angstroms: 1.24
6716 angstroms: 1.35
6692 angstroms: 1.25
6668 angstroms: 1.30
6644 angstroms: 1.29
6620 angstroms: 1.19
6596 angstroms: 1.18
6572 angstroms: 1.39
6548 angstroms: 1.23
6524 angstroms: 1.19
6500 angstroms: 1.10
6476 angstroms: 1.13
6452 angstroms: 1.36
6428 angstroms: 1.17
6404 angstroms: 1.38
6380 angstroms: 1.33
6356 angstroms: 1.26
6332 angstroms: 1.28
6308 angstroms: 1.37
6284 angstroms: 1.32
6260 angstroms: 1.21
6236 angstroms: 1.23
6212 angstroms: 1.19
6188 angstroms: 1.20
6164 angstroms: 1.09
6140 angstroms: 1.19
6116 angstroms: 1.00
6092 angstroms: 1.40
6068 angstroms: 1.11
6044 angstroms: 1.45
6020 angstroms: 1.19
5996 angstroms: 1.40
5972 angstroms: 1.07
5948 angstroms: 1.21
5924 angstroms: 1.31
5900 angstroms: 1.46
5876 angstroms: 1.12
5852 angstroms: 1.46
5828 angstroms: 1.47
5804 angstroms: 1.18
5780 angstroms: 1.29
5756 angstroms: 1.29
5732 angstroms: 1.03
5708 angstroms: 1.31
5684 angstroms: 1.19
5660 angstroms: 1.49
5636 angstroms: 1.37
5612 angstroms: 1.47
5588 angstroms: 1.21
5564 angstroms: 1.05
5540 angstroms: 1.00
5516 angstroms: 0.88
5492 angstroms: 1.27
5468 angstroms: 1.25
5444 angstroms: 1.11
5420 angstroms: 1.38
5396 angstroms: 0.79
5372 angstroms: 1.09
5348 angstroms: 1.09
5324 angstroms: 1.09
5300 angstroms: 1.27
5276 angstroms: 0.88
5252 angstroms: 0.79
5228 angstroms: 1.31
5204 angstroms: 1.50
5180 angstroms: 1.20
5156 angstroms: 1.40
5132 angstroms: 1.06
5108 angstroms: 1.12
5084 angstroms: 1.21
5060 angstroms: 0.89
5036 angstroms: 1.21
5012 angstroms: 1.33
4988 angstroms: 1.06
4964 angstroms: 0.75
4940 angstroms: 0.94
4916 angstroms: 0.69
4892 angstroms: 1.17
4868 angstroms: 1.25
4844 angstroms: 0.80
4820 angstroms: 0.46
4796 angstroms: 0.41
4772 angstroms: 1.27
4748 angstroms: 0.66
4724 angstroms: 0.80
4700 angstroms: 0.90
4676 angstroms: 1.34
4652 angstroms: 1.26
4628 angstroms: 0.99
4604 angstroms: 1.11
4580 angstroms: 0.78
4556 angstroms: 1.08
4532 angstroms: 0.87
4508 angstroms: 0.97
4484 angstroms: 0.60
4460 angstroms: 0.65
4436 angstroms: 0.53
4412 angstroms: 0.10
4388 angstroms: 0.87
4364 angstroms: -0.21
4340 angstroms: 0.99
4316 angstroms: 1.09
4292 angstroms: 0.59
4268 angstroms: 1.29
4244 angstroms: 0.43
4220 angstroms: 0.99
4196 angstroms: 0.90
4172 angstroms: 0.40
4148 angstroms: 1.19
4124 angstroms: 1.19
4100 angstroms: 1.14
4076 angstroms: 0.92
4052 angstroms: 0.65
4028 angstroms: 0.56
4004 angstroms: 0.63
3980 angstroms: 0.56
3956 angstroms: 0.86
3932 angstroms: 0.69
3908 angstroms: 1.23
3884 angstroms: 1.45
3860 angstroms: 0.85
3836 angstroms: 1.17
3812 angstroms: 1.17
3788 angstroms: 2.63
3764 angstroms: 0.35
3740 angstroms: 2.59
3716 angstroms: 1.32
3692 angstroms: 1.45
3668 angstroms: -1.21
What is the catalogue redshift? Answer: 0.253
